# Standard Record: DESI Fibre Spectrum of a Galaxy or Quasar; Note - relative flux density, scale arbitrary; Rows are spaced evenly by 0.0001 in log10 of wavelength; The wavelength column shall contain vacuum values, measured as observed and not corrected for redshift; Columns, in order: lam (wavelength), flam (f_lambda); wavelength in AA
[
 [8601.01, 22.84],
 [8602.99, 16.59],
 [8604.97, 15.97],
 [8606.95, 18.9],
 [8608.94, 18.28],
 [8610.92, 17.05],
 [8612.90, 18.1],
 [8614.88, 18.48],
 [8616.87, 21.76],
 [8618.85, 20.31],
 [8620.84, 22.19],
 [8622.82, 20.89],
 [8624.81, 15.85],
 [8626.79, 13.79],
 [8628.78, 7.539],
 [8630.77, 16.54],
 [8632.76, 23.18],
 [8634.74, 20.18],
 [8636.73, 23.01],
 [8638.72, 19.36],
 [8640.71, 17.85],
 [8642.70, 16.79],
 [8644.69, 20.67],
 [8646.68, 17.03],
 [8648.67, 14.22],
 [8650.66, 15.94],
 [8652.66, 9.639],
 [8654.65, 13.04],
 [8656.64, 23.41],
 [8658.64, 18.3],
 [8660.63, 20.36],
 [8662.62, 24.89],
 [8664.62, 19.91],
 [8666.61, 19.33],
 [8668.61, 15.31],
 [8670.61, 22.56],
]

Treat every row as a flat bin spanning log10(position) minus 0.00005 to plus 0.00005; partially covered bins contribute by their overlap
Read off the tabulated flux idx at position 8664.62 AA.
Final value 19.91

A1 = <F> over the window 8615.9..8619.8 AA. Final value 21.1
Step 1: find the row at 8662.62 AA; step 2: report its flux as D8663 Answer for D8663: 24.89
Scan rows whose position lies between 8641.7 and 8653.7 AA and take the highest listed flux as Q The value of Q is 20.67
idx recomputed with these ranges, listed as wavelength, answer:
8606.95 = 18.9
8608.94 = 18.28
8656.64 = 23.41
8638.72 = 19.36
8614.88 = 18.48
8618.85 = 20.31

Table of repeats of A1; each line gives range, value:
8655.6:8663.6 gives 21.7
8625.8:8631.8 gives 12.7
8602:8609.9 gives 17.4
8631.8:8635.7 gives 21.7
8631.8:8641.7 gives 20.7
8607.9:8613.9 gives 17.8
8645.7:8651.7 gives 15.7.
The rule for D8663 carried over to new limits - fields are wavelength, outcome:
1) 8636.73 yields 23.01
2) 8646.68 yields 17.03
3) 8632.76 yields 23.18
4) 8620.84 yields 22.19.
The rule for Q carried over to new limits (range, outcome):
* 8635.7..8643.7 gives 23.01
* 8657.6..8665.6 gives 24.89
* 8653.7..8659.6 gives 23.41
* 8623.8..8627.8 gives 15.85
